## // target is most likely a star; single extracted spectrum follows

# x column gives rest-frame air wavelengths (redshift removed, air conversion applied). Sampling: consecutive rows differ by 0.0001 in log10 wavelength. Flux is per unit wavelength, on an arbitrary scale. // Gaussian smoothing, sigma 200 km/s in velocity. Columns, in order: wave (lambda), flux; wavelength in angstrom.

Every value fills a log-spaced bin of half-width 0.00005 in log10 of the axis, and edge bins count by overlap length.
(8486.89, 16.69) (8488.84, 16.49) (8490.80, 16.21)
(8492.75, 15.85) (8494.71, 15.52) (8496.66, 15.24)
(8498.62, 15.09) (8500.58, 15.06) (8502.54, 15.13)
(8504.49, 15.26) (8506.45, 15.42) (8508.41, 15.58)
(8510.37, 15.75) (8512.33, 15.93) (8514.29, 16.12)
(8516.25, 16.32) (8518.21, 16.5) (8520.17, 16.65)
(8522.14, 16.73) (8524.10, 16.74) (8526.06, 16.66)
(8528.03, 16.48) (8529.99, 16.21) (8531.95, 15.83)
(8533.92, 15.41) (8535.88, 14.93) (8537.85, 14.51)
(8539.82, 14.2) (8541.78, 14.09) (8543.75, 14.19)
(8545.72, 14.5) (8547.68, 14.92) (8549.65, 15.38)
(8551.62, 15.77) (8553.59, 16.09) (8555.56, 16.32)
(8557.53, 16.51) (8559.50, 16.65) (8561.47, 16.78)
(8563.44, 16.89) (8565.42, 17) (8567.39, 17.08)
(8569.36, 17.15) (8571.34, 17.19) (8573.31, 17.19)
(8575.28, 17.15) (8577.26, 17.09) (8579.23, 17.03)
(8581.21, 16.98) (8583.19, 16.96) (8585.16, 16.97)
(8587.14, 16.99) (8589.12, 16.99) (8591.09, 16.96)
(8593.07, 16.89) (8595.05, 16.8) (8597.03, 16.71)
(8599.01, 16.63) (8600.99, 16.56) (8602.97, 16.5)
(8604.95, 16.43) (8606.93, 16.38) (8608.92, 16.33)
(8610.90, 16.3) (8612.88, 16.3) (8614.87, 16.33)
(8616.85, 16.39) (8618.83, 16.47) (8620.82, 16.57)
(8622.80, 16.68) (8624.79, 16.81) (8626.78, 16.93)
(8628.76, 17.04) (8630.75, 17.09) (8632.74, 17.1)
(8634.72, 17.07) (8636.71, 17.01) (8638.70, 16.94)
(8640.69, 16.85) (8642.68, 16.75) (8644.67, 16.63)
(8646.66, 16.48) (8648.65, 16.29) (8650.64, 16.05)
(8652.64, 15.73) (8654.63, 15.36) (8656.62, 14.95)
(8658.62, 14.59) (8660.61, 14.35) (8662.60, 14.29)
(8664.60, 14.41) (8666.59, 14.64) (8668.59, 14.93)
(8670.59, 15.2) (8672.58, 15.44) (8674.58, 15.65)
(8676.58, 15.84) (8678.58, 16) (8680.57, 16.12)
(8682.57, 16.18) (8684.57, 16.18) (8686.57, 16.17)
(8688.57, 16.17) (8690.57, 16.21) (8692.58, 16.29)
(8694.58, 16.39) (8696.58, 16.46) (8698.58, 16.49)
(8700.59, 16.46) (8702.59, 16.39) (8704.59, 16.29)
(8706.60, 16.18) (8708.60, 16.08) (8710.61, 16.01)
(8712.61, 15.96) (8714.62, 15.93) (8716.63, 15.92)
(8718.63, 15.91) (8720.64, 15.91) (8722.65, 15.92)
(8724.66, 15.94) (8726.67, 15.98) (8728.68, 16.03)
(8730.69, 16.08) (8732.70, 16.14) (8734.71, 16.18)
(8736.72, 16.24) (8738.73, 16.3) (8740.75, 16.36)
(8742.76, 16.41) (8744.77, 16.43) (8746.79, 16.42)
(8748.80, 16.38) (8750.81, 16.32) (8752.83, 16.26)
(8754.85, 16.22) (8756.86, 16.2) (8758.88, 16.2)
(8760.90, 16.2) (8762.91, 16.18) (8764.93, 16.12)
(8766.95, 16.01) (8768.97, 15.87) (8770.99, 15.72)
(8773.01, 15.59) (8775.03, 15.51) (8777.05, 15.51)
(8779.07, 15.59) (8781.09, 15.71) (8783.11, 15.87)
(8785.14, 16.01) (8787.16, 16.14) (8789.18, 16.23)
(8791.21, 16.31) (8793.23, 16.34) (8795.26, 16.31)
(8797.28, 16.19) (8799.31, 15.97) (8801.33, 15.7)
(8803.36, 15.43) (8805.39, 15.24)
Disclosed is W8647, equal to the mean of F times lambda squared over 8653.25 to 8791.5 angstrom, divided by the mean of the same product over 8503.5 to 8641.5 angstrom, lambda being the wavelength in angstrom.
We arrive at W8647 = 1.01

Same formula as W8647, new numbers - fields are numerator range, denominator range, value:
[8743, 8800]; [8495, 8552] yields 1.10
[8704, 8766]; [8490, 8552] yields 1.09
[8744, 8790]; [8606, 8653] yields 1.00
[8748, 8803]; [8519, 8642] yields 1.02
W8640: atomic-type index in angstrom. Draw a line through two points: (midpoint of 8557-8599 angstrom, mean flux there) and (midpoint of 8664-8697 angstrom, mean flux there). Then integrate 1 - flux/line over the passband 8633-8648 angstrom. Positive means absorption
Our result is -0.54 angstrom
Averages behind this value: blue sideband 16.9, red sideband 15.8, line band 16.8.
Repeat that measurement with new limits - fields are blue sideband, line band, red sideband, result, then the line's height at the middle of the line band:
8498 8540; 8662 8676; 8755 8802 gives 0.81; 15.9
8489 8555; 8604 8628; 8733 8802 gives -1.08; 15.8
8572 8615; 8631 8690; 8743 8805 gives 2.26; 16.5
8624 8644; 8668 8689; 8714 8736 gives 0.86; 16.5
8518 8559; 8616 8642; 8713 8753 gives -1.58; 15.9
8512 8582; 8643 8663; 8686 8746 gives 0.76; 16.2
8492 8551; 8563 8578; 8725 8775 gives -1.37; 15.7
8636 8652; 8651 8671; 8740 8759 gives 2.03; 16.5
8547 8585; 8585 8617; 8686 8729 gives -0.16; 16.5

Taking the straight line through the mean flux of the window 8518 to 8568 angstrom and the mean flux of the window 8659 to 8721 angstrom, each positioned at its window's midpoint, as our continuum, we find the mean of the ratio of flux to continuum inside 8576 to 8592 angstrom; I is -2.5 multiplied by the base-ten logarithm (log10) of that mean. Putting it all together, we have -0.076 mag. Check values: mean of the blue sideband 15.9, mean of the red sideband 15.8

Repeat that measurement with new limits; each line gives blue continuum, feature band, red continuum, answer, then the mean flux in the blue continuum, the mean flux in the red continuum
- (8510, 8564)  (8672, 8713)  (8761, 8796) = -0.02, 15.8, 15.9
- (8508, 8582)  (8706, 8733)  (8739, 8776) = 0.01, 16.1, 16.1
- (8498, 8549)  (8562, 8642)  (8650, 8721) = -0.08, 15.5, 15.8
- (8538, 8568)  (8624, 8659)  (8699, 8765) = -0.03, 15.7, 16.2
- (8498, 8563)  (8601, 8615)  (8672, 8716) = -0.03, 15.7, 16.1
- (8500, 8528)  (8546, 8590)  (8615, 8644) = -0.02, 16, 16.8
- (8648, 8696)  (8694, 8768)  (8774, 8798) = -0.03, 15.6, 16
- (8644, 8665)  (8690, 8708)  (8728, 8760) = -0.04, 15.4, 16.3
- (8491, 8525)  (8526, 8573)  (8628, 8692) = 0.00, 15.8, 15.9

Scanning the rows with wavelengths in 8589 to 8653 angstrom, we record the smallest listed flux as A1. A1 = 15.73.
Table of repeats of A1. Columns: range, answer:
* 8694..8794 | 15.51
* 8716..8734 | 15.91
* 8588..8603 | 16.5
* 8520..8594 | 14.09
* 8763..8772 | 15.72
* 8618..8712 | 14.29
